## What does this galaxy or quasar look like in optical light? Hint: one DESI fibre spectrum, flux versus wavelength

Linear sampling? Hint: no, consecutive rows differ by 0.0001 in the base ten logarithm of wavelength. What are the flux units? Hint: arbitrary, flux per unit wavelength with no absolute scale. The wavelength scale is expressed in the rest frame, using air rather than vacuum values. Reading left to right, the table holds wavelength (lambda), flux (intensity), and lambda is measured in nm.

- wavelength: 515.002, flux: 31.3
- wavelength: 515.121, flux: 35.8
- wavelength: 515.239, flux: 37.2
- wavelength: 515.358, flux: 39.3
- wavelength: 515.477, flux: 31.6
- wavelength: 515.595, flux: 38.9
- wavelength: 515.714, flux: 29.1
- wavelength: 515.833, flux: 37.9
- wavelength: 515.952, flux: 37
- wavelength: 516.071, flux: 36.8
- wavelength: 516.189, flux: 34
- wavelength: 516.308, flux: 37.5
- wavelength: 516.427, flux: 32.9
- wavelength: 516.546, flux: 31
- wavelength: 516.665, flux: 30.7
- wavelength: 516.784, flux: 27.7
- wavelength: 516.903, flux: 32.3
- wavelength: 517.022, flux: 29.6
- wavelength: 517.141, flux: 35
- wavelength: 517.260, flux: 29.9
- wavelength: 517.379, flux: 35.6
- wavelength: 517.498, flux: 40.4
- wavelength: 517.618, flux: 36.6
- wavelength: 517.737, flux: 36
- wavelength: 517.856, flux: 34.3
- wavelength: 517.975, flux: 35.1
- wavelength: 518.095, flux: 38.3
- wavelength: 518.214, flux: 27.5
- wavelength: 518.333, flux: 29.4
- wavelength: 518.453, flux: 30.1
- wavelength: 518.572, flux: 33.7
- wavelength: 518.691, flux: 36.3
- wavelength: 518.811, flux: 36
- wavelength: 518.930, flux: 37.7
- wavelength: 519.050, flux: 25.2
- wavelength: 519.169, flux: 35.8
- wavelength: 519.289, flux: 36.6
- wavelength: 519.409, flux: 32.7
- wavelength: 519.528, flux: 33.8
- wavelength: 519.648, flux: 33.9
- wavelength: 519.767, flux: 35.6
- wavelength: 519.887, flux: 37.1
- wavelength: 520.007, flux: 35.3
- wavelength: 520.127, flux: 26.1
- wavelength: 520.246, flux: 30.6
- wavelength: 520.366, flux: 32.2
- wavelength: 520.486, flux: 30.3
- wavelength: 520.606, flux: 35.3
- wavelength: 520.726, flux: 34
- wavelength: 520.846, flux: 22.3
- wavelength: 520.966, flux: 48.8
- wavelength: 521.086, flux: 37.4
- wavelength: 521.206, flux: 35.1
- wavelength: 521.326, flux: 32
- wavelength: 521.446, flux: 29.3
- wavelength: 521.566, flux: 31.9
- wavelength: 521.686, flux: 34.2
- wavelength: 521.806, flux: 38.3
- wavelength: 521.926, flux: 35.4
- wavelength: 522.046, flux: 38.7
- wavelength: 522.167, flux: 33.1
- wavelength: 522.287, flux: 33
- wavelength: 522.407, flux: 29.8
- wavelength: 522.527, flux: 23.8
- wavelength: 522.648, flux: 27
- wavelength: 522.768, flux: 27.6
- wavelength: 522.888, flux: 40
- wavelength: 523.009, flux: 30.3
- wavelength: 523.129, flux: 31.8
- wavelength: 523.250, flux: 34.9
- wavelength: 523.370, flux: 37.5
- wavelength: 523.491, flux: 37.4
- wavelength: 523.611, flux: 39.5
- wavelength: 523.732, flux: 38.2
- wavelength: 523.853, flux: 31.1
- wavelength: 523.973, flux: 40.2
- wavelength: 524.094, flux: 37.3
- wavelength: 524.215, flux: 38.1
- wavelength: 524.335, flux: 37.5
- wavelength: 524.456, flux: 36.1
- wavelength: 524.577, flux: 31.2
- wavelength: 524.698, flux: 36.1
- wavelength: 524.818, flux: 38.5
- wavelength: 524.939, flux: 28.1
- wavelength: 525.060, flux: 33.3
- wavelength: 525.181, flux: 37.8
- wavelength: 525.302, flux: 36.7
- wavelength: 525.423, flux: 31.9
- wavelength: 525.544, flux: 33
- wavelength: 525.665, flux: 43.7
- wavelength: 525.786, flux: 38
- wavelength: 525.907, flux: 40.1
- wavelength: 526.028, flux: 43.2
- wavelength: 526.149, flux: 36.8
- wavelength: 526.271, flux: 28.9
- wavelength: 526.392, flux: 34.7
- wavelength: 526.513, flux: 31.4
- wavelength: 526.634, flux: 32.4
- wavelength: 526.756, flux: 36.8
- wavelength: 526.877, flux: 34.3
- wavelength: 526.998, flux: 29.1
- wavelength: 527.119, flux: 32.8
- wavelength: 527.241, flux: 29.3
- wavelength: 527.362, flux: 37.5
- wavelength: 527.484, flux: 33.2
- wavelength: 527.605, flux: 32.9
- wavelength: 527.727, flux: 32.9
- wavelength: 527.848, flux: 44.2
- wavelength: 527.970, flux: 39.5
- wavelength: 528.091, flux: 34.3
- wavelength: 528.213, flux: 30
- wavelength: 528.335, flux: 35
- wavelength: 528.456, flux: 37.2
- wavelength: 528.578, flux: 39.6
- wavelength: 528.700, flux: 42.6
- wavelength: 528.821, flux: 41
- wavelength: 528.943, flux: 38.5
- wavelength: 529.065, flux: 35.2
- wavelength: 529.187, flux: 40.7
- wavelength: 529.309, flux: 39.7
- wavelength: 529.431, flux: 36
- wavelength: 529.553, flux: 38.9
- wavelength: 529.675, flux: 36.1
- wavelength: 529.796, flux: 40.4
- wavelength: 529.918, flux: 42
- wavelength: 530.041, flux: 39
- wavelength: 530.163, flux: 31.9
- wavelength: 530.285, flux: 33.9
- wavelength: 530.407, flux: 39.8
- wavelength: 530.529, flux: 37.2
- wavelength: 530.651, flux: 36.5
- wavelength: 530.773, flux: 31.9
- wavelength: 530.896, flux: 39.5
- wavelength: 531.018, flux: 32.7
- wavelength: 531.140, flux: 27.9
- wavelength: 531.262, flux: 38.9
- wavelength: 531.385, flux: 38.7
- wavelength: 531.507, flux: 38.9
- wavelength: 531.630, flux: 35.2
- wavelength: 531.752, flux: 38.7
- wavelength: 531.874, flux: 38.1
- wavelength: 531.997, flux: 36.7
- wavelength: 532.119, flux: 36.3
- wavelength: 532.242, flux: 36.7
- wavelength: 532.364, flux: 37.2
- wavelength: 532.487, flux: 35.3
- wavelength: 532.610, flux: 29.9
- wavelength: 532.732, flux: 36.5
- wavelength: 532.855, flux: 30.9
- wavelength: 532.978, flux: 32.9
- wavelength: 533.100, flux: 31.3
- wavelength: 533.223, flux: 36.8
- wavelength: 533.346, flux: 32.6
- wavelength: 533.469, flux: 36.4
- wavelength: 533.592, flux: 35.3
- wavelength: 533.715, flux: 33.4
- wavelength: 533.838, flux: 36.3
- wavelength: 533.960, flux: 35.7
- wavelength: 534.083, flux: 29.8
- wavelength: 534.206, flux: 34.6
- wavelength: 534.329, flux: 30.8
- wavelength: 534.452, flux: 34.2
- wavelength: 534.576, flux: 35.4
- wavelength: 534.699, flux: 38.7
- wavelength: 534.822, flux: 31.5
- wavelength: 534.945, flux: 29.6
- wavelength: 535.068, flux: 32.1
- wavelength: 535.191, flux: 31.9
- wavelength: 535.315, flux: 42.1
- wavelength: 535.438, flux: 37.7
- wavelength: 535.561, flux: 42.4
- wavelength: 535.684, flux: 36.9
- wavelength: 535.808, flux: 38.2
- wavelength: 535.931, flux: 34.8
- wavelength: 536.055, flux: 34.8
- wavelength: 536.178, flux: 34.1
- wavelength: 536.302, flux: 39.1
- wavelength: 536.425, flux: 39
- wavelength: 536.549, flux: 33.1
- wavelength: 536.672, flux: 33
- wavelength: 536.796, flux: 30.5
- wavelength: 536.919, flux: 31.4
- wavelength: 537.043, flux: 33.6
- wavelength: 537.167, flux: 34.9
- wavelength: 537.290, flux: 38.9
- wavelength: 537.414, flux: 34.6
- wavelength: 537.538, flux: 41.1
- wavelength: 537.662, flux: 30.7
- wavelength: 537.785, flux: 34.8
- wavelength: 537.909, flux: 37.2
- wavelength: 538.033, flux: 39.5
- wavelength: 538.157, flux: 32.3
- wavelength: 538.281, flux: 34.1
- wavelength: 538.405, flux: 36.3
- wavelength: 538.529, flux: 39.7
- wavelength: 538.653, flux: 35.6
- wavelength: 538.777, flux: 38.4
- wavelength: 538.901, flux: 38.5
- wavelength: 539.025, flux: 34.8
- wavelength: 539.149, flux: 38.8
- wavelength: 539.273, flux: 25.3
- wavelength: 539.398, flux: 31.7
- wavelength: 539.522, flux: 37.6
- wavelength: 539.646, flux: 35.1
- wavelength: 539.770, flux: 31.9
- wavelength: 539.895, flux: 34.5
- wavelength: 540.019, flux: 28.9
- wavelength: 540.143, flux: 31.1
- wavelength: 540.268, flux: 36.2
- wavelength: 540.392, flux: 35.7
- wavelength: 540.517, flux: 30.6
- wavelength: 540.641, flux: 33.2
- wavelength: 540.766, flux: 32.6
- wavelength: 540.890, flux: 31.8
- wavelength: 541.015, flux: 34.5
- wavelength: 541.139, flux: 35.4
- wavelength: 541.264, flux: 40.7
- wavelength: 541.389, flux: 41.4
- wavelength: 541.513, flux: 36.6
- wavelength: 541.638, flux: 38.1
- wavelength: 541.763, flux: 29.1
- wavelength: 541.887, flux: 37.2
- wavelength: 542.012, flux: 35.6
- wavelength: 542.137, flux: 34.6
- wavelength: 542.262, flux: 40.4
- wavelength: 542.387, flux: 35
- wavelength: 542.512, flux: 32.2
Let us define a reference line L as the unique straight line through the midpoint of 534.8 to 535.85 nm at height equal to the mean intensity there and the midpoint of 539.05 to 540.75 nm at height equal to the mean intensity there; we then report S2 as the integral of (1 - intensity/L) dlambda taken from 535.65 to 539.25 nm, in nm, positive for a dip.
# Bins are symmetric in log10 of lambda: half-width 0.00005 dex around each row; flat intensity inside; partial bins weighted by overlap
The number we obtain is -0.11 nm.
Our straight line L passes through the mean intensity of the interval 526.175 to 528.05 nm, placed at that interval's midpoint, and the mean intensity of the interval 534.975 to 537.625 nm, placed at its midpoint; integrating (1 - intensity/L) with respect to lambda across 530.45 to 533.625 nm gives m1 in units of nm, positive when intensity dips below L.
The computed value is -0.04 nm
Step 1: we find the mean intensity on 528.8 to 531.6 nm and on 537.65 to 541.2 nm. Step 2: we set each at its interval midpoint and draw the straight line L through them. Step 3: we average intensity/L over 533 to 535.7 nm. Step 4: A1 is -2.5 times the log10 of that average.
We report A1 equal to 0.04 mag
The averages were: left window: 37.1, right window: 34.4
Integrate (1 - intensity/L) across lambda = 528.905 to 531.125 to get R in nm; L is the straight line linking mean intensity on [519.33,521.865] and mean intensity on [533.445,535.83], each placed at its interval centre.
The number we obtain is -0.15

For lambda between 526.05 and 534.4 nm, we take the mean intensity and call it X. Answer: 35.6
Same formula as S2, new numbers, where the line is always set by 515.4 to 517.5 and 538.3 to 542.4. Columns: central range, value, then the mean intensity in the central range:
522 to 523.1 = 0.08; 31.4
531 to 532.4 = -0.08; 36.4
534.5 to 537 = -0.04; 35.3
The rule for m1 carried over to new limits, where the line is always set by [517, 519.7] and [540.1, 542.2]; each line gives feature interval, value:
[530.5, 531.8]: -0.05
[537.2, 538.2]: -0.04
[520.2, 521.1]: 0.01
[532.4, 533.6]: 0.03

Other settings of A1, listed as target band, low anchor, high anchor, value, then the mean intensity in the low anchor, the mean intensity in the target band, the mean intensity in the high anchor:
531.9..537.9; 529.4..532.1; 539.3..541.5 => 0.02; 36.8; 34.9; 34.2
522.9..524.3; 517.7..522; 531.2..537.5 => -0.06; 33.7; 36.2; 35.2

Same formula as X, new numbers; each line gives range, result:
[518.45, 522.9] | 33.3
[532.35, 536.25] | 34.7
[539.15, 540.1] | 32.6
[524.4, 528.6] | 35.1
